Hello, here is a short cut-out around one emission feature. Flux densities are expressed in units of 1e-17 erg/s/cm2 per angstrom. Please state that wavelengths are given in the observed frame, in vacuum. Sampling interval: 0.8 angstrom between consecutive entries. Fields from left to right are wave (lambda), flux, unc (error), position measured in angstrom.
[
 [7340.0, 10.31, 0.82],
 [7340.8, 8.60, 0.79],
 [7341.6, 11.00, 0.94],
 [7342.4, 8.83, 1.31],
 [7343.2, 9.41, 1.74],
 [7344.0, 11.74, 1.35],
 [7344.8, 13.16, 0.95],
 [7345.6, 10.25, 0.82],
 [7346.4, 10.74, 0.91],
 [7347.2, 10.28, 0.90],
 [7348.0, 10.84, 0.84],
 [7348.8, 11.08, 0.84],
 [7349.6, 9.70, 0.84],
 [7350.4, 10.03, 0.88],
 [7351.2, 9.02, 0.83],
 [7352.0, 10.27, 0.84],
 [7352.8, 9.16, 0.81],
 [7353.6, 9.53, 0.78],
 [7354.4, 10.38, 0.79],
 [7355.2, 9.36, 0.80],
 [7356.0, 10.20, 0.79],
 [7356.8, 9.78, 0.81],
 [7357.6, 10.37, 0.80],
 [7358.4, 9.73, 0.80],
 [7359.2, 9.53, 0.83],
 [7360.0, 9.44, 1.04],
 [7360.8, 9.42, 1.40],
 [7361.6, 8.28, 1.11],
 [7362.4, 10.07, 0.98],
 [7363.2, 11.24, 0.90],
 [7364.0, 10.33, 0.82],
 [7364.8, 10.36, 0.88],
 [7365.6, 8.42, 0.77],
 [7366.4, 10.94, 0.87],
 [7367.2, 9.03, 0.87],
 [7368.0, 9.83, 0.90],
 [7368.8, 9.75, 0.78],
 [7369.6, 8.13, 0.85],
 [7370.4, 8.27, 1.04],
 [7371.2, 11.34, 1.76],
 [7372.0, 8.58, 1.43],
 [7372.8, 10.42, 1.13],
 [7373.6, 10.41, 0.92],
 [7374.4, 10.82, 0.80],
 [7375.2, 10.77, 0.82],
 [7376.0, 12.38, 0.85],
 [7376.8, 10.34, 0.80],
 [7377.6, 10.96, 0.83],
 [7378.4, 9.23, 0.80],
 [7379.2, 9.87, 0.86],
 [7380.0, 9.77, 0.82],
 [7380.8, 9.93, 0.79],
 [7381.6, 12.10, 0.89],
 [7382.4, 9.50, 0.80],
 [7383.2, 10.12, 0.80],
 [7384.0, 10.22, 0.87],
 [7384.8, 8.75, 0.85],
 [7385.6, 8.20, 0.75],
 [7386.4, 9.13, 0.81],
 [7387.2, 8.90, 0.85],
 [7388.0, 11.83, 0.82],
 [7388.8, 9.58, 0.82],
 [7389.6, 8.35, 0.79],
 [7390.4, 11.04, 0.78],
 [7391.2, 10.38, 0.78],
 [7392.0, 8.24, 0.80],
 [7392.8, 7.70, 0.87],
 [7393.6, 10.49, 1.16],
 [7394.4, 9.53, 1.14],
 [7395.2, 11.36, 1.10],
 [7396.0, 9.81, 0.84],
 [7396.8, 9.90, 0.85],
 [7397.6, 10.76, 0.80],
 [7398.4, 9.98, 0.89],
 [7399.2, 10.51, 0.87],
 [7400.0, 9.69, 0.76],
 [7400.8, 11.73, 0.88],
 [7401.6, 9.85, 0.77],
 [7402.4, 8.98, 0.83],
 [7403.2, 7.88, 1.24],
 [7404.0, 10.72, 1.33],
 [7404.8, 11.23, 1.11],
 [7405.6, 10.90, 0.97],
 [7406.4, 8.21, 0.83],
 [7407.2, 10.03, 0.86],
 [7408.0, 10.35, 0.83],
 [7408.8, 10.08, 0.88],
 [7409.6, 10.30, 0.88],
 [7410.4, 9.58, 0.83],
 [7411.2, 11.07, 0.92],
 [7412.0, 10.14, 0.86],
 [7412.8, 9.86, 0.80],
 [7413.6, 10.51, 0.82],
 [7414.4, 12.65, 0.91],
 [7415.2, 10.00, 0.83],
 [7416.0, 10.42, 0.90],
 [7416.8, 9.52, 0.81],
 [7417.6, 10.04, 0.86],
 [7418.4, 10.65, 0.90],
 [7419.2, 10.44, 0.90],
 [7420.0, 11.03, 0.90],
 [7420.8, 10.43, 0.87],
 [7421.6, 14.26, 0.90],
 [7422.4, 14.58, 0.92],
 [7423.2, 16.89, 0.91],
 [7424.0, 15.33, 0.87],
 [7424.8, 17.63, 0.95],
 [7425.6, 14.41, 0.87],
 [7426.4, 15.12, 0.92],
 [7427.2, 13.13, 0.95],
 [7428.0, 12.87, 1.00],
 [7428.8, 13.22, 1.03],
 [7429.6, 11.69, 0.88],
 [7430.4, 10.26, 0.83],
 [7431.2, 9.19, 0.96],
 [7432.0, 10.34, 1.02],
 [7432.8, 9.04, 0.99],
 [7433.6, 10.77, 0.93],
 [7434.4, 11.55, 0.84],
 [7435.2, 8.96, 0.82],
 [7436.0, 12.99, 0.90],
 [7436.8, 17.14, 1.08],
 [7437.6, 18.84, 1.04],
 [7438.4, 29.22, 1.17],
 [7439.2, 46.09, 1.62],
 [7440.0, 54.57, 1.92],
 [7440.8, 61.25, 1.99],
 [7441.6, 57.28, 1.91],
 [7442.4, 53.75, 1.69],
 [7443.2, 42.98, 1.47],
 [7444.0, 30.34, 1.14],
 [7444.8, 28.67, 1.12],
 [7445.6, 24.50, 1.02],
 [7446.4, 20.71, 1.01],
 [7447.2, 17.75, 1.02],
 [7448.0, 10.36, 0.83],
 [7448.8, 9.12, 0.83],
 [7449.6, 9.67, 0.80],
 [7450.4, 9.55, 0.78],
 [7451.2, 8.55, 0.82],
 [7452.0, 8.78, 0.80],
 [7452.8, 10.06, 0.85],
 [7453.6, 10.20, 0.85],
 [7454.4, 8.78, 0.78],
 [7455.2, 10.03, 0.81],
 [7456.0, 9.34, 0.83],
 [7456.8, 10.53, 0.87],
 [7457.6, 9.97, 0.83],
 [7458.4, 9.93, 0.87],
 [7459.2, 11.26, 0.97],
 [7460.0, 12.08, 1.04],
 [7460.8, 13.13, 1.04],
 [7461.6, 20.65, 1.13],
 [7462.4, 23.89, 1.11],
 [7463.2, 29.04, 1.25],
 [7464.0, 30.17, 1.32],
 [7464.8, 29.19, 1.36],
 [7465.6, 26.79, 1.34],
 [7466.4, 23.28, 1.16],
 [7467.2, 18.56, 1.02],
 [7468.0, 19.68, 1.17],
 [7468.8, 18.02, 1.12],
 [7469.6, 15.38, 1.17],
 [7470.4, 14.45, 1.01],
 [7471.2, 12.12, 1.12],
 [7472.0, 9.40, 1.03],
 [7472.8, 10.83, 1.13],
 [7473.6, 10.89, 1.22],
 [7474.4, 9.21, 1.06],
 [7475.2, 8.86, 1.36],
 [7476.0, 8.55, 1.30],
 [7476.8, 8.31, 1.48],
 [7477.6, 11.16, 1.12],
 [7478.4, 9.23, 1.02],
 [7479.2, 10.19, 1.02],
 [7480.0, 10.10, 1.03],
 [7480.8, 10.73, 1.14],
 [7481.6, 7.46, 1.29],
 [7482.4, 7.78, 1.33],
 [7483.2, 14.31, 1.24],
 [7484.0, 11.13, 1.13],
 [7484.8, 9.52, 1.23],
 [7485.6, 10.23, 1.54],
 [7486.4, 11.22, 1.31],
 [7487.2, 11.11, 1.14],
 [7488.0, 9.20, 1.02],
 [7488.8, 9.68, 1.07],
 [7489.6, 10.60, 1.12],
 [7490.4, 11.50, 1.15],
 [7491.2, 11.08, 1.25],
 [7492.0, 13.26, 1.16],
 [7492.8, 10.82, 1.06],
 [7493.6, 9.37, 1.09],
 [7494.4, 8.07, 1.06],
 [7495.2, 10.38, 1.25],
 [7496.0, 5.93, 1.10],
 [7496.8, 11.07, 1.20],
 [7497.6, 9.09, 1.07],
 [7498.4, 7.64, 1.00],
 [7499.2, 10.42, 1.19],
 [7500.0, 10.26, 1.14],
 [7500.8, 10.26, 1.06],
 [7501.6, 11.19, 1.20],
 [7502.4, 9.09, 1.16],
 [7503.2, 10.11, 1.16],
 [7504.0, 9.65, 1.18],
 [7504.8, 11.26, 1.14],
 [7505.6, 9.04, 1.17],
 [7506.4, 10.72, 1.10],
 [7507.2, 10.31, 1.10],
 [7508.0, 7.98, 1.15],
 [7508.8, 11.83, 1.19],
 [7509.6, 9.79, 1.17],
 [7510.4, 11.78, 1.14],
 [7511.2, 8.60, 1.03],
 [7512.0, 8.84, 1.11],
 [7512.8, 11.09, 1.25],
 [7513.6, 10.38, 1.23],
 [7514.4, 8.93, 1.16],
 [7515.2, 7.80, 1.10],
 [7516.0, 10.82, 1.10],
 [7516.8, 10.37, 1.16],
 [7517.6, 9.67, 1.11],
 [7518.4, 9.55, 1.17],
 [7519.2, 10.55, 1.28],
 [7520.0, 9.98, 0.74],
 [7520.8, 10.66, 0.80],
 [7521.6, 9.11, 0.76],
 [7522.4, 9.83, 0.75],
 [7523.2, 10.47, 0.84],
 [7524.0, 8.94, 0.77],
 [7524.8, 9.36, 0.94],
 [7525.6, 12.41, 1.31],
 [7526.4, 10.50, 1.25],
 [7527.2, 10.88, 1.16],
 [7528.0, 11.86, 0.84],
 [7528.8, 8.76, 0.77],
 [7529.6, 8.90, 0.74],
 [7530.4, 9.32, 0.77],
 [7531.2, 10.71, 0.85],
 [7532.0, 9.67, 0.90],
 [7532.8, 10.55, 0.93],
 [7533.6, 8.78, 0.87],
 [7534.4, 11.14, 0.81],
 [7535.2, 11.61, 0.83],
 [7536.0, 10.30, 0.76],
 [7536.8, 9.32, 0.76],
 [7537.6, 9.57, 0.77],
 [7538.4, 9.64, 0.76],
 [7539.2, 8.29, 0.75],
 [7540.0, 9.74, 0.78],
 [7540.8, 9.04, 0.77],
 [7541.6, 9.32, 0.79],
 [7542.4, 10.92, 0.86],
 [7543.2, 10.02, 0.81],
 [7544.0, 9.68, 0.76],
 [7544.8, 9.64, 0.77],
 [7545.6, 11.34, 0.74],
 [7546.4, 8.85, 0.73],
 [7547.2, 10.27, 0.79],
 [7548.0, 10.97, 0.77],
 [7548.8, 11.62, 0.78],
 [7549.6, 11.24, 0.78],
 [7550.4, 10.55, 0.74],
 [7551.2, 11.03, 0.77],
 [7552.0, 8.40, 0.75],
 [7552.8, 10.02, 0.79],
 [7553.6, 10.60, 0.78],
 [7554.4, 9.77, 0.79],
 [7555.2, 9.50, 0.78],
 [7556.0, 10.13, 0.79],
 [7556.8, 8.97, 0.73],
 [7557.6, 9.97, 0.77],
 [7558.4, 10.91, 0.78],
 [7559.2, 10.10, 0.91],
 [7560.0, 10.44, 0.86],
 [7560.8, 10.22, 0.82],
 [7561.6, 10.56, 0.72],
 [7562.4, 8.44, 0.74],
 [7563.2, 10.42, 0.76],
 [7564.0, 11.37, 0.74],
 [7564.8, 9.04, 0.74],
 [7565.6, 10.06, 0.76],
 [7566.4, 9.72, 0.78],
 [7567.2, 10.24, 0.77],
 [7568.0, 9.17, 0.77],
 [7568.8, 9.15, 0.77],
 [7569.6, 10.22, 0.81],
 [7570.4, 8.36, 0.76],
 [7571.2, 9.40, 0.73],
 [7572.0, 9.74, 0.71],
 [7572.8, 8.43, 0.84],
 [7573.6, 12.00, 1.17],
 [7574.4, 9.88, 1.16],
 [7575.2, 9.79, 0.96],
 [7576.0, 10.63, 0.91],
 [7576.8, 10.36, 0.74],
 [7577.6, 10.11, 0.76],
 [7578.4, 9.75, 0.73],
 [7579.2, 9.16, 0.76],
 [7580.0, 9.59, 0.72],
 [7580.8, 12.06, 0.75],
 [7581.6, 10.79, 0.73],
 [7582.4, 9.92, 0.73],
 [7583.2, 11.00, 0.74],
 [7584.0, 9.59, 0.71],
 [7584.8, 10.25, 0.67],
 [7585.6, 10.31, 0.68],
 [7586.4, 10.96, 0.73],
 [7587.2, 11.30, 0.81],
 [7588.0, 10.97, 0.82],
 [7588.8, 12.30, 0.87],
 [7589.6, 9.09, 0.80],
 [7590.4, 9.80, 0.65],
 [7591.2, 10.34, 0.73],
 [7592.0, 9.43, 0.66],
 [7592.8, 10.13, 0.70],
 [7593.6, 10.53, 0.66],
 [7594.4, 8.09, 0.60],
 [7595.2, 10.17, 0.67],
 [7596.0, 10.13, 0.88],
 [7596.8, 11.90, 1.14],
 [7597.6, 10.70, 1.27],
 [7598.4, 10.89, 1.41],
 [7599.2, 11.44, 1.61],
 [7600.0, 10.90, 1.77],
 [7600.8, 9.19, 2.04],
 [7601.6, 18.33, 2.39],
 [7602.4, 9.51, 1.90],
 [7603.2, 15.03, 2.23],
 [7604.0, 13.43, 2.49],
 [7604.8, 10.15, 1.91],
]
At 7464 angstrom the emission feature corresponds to [N II] 6583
